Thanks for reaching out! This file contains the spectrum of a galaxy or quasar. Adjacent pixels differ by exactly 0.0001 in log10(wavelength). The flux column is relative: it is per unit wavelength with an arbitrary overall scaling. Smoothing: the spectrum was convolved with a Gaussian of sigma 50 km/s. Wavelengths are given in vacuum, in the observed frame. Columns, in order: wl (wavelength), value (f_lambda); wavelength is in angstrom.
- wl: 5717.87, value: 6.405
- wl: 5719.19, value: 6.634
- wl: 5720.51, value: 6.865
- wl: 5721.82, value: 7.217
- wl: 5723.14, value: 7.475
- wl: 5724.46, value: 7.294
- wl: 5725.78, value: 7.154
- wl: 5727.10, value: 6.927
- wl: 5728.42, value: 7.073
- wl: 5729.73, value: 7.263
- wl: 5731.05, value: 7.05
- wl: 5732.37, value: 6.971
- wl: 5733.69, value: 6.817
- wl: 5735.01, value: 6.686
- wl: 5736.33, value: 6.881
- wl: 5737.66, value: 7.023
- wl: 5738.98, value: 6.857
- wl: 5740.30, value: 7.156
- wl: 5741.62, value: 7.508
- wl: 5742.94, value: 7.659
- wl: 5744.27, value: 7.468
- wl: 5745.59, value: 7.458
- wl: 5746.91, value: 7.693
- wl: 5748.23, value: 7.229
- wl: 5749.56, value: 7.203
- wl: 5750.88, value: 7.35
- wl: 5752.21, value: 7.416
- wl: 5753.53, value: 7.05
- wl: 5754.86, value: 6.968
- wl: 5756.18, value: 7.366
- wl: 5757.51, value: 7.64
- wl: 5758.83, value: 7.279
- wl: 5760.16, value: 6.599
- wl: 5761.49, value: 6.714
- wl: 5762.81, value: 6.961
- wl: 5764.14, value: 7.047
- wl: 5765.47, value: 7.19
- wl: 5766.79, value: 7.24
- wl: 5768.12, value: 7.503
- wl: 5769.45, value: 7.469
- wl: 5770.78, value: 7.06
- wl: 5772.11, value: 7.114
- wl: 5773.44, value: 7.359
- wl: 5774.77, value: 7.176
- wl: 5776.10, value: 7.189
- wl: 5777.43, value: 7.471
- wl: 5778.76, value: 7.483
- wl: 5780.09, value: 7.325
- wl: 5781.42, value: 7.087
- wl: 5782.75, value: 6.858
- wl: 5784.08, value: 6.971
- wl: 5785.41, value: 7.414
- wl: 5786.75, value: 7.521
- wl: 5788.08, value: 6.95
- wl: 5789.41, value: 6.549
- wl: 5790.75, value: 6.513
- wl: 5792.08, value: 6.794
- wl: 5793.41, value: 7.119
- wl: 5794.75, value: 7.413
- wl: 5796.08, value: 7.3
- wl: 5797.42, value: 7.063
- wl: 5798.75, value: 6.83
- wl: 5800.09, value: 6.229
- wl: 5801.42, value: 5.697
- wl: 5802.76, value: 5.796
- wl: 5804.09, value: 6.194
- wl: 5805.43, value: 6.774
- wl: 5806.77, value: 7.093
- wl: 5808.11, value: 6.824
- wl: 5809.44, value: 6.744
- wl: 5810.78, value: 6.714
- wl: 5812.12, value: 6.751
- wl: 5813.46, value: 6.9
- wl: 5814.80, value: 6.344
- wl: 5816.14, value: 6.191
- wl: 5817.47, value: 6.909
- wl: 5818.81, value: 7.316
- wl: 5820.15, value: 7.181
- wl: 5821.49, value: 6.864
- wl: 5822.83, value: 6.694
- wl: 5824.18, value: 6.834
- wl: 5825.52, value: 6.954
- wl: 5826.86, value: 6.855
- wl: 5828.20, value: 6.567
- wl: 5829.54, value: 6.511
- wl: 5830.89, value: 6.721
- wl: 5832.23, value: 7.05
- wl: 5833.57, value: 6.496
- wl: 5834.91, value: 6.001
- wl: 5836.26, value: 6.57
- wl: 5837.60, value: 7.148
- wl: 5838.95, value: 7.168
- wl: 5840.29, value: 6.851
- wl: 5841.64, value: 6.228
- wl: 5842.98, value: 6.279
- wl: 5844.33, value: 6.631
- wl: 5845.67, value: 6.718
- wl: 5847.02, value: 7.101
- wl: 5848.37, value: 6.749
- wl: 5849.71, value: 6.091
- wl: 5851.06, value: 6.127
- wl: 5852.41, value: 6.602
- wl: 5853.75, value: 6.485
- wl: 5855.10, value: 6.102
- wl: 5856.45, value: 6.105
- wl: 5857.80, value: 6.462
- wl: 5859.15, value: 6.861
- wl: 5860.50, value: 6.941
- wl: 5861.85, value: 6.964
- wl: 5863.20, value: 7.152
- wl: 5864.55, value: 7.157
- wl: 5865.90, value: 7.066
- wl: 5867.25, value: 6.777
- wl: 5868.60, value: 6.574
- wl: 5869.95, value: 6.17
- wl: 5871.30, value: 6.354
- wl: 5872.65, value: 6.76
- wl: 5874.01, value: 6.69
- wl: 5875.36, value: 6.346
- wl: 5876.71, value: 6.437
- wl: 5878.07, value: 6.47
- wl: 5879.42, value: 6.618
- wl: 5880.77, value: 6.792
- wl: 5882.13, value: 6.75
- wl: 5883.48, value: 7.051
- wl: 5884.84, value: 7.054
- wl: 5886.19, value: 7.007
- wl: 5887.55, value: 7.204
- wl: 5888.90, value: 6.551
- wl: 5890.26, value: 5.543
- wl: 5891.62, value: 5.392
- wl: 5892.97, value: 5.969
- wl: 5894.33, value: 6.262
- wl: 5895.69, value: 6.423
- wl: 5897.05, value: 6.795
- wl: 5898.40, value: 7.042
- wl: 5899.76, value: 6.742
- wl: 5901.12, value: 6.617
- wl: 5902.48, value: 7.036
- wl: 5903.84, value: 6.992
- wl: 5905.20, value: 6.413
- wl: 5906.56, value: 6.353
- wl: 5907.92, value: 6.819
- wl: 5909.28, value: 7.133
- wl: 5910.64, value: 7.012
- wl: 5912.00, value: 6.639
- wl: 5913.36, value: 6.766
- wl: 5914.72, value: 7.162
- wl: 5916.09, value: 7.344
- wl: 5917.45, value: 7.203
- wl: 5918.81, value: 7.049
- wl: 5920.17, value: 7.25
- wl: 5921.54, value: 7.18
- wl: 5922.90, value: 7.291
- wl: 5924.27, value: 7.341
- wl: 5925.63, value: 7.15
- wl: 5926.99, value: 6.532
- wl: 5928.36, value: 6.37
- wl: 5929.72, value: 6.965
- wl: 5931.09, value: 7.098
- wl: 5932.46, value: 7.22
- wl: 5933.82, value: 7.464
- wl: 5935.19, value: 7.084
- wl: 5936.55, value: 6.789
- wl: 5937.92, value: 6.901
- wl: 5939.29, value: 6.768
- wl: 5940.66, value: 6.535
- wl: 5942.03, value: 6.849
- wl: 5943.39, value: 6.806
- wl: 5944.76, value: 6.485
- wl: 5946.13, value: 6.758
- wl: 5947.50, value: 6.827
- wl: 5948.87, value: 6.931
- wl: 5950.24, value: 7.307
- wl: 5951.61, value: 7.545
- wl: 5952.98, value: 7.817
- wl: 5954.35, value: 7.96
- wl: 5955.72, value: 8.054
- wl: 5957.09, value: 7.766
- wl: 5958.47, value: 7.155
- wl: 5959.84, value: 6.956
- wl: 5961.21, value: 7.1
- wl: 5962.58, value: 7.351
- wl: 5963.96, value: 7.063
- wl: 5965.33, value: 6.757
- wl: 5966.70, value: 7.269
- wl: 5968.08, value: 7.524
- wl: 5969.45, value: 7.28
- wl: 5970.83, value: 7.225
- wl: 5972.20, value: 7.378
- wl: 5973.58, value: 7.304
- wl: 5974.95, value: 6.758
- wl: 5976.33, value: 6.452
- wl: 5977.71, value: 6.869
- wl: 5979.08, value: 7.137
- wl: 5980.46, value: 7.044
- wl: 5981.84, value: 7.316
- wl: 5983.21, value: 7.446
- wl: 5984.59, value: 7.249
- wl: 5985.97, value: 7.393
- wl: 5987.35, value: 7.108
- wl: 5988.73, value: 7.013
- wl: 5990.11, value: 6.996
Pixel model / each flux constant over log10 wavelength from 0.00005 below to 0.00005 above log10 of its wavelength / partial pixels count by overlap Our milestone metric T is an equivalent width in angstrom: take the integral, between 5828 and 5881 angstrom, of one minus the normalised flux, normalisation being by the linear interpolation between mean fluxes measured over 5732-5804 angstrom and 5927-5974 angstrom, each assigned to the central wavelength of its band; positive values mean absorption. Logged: 3.59 angstrom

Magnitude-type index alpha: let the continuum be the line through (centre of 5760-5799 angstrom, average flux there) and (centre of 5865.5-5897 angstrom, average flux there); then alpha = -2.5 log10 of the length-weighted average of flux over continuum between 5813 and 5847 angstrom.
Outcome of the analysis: 0.02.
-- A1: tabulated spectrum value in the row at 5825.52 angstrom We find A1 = 6.954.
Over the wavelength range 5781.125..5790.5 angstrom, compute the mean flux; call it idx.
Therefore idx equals 7.02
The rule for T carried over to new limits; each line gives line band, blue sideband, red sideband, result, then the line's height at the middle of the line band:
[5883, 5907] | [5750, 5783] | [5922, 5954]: 1.62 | 7.05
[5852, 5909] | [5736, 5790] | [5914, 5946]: 3.50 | 7.05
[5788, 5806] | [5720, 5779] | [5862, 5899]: 0.86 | 6.98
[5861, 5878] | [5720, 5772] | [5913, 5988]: 1.06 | 7.14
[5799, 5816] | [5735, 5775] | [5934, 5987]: 1.63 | 7.19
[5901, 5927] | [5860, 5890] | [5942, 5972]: -0.01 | 6.98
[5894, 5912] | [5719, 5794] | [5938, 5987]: 1.02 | 7.15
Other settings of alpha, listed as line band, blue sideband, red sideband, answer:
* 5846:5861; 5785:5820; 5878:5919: 0.04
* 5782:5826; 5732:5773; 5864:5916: 0.03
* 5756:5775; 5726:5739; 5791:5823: -0.05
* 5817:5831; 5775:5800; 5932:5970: 0.04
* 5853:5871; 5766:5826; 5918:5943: 0.05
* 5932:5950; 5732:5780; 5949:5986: 0.06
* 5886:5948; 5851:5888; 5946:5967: 0.03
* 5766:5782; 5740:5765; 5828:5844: -0.03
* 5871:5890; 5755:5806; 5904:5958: 0.05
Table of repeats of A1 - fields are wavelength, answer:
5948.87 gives 6.931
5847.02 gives 7.101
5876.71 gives 6.437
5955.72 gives 8.054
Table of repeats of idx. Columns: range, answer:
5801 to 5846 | 6.67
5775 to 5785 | 7.21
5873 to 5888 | 6.76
